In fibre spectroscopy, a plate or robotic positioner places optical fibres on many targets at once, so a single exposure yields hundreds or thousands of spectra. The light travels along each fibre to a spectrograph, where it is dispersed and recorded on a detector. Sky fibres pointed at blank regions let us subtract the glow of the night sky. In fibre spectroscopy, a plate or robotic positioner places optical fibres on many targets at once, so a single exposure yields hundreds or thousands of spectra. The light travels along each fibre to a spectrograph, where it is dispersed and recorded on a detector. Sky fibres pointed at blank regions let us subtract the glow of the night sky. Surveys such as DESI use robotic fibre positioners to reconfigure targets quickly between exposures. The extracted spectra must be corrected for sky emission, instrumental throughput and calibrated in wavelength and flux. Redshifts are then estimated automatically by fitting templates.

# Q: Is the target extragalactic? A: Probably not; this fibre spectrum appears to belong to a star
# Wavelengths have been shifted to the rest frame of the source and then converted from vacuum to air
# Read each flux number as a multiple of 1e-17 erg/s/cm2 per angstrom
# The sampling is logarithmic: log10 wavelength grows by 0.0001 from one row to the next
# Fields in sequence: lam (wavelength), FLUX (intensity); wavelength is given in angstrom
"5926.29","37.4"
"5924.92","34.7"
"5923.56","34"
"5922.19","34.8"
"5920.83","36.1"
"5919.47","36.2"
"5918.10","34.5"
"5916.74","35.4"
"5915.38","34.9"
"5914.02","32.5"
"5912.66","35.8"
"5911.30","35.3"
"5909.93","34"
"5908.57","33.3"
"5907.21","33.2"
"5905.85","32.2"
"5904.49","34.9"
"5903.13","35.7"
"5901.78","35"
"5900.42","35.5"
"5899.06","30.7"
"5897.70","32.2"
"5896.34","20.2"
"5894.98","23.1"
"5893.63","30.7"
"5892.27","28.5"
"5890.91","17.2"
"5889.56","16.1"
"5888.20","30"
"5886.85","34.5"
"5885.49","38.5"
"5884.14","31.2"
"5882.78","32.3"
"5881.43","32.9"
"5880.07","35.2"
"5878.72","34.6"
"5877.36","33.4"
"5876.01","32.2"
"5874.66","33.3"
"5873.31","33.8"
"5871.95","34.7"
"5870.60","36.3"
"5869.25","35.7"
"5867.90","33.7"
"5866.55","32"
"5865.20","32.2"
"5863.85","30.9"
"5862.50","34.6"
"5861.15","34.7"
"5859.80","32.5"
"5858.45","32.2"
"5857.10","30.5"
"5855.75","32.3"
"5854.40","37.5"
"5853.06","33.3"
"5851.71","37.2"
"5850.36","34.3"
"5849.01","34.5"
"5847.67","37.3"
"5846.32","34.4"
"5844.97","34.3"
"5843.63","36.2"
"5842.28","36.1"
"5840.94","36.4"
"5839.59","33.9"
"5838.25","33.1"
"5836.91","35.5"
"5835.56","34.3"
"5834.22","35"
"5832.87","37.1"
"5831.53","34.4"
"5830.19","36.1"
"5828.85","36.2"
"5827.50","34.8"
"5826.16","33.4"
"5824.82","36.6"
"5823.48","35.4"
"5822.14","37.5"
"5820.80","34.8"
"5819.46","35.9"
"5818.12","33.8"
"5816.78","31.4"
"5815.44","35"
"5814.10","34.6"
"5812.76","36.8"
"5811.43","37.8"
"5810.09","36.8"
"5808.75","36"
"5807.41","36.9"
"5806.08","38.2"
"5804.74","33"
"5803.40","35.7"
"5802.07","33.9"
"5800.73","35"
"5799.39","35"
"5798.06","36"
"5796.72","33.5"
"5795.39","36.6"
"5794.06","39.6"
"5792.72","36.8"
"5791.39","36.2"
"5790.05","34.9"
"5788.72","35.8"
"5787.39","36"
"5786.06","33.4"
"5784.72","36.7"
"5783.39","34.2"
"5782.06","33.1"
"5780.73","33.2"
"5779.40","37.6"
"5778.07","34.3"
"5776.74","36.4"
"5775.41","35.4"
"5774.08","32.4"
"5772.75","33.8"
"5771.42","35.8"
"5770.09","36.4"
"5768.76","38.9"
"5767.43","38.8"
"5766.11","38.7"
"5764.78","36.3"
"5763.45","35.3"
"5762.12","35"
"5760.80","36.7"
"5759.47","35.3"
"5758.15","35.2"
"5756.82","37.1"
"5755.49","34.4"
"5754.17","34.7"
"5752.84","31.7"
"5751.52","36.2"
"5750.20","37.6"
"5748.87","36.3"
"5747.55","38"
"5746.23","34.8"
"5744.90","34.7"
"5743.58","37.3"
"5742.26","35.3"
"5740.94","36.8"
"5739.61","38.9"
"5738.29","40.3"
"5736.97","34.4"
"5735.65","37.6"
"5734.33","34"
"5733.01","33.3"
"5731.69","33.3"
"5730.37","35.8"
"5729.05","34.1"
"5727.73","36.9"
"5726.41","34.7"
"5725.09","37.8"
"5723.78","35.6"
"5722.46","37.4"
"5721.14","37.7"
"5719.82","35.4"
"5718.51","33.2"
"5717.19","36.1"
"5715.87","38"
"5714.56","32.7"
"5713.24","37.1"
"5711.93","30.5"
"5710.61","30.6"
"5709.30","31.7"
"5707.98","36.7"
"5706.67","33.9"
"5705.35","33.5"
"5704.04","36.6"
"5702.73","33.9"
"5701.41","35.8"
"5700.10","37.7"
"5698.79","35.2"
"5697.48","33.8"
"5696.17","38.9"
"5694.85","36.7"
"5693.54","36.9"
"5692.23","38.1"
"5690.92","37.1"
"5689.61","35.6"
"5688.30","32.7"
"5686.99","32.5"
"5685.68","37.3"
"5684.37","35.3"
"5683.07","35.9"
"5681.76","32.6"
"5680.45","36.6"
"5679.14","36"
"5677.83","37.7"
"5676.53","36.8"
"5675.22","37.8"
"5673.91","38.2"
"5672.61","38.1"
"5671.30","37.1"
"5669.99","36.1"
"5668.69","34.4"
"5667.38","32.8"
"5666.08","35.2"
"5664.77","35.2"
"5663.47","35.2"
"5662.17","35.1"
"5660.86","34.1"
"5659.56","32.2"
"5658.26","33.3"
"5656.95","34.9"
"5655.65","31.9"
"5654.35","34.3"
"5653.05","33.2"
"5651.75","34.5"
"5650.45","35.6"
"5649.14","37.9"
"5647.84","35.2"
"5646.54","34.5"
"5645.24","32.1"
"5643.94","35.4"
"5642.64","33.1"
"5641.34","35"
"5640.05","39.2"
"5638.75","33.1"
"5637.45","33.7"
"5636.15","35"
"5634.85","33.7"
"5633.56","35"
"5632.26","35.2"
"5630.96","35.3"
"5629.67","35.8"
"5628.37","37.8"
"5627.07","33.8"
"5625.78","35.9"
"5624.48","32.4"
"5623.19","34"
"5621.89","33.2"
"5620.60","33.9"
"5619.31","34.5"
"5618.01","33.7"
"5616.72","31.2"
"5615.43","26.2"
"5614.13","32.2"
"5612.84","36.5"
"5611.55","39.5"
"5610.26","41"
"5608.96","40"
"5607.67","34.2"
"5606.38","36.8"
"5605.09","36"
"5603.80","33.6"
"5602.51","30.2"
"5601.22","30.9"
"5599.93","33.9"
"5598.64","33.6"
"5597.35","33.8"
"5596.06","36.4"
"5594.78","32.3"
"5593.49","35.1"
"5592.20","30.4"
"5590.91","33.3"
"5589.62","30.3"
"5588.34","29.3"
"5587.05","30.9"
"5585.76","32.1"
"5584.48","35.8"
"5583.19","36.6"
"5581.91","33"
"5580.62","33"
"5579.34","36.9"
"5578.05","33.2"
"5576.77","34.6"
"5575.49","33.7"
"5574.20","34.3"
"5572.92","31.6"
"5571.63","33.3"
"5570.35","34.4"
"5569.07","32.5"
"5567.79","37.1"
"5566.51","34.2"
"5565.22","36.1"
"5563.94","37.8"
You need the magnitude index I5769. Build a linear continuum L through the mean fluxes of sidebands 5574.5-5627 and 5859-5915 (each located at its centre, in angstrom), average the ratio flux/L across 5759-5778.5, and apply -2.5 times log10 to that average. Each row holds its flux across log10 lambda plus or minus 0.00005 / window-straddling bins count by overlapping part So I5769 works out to -0.10 mag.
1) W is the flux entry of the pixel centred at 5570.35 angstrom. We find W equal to 34.4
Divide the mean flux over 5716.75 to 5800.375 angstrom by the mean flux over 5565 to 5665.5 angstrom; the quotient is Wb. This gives 1.05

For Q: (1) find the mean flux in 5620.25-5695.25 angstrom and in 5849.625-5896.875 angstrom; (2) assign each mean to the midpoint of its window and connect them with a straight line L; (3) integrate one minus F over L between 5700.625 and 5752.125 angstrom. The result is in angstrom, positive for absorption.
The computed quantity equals -2.2 angstrom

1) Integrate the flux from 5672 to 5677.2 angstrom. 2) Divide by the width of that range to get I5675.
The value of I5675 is 37.8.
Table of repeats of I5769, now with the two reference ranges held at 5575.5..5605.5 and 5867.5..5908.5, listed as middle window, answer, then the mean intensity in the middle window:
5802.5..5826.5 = -0.11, 35.6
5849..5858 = -0.08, 34.1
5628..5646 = -0.06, 34.9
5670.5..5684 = -0.12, 36.6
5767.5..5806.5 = -0.11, 35.5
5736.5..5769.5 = -0.13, 36.4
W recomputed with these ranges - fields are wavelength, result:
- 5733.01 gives 33.3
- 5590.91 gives 33.3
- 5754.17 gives 34.7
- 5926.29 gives 37.4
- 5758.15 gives 35.2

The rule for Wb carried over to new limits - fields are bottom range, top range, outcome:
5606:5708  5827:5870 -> 0.98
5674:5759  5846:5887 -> 0.95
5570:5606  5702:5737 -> 1.05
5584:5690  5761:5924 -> 0.99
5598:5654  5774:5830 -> 1.02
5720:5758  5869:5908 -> 0.88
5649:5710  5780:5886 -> 0.98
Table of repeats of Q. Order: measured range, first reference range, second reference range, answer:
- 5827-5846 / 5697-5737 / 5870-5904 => -1.74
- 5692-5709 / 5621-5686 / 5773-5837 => -0.32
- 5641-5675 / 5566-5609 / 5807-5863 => -0.78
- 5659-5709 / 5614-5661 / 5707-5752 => -1.11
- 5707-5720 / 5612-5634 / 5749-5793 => 0.30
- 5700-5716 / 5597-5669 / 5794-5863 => 0.20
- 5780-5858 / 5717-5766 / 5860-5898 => -4.69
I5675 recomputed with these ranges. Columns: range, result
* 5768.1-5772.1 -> 37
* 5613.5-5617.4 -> 29.9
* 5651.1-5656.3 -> 33.5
